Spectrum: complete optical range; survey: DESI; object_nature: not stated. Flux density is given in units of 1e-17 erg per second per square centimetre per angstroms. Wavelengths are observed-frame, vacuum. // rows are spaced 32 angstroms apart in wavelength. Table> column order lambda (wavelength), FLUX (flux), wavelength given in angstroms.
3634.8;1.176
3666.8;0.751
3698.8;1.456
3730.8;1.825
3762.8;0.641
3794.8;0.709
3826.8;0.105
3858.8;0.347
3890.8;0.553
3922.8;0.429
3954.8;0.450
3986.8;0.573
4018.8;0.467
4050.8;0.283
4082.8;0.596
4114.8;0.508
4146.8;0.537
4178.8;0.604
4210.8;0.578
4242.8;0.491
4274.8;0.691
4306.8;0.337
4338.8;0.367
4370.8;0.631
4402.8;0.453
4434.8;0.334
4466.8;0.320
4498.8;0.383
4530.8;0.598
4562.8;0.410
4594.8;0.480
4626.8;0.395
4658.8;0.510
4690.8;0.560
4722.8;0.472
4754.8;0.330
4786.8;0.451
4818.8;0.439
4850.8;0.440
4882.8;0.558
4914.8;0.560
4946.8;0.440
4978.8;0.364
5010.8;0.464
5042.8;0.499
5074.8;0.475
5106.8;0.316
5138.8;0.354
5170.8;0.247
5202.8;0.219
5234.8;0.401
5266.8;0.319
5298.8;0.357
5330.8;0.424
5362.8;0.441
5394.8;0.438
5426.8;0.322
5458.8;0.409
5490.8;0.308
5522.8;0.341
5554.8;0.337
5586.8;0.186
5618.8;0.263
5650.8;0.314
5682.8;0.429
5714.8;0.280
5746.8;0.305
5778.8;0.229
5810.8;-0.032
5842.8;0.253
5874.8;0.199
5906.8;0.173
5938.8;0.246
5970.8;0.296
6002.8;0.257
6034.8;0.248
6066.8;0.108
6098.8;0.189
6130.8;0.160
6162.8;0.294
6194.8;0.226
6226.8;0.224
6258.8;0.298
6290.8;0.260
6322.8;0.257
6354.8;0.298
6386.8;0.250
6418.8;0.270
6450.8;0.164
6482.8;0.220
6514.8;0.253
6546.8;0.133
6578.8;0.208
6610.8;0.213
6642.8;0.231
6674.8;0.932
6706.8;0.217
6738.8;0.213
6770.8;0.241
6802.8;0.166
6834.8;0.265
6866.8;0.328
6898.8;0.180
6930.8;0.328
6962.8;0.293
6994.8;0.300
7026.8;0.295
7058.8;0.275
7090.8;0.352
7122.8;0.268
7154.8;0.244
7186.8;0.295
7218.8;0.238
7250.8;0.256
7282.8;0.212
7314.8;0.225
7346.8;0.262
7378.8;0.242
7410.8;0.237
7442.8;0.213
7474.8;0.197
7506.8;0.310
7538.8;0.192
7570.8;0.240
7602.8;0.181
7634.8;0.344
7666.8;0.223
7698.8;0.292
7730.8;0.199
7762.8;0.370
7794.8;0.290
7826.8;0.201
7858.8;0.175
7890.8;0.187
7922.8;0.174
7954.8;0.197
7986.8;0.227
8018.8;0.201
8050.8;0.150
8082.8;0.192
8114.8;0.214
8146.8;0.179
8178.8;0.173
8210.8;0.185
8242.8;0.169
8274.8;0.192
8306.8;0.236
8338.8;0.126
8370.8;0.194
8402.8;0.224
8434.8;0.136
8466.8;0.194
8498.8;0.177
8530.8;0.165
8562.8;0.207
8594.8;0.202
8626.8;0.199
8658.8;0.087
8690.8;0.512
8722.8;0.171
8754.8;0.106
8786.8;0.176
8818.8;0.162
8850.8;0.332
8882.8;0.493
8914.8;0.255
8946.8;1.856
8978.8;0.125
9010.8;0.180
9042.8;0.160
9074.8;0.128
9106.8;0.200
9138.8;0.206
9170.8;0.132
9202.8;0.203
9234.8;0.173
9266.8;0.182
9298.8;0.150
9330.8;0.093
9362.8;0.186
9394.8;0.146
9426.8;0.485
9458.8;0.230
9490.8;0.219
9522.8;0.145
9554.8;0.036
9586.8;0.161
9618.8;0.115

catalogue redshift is 0.79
